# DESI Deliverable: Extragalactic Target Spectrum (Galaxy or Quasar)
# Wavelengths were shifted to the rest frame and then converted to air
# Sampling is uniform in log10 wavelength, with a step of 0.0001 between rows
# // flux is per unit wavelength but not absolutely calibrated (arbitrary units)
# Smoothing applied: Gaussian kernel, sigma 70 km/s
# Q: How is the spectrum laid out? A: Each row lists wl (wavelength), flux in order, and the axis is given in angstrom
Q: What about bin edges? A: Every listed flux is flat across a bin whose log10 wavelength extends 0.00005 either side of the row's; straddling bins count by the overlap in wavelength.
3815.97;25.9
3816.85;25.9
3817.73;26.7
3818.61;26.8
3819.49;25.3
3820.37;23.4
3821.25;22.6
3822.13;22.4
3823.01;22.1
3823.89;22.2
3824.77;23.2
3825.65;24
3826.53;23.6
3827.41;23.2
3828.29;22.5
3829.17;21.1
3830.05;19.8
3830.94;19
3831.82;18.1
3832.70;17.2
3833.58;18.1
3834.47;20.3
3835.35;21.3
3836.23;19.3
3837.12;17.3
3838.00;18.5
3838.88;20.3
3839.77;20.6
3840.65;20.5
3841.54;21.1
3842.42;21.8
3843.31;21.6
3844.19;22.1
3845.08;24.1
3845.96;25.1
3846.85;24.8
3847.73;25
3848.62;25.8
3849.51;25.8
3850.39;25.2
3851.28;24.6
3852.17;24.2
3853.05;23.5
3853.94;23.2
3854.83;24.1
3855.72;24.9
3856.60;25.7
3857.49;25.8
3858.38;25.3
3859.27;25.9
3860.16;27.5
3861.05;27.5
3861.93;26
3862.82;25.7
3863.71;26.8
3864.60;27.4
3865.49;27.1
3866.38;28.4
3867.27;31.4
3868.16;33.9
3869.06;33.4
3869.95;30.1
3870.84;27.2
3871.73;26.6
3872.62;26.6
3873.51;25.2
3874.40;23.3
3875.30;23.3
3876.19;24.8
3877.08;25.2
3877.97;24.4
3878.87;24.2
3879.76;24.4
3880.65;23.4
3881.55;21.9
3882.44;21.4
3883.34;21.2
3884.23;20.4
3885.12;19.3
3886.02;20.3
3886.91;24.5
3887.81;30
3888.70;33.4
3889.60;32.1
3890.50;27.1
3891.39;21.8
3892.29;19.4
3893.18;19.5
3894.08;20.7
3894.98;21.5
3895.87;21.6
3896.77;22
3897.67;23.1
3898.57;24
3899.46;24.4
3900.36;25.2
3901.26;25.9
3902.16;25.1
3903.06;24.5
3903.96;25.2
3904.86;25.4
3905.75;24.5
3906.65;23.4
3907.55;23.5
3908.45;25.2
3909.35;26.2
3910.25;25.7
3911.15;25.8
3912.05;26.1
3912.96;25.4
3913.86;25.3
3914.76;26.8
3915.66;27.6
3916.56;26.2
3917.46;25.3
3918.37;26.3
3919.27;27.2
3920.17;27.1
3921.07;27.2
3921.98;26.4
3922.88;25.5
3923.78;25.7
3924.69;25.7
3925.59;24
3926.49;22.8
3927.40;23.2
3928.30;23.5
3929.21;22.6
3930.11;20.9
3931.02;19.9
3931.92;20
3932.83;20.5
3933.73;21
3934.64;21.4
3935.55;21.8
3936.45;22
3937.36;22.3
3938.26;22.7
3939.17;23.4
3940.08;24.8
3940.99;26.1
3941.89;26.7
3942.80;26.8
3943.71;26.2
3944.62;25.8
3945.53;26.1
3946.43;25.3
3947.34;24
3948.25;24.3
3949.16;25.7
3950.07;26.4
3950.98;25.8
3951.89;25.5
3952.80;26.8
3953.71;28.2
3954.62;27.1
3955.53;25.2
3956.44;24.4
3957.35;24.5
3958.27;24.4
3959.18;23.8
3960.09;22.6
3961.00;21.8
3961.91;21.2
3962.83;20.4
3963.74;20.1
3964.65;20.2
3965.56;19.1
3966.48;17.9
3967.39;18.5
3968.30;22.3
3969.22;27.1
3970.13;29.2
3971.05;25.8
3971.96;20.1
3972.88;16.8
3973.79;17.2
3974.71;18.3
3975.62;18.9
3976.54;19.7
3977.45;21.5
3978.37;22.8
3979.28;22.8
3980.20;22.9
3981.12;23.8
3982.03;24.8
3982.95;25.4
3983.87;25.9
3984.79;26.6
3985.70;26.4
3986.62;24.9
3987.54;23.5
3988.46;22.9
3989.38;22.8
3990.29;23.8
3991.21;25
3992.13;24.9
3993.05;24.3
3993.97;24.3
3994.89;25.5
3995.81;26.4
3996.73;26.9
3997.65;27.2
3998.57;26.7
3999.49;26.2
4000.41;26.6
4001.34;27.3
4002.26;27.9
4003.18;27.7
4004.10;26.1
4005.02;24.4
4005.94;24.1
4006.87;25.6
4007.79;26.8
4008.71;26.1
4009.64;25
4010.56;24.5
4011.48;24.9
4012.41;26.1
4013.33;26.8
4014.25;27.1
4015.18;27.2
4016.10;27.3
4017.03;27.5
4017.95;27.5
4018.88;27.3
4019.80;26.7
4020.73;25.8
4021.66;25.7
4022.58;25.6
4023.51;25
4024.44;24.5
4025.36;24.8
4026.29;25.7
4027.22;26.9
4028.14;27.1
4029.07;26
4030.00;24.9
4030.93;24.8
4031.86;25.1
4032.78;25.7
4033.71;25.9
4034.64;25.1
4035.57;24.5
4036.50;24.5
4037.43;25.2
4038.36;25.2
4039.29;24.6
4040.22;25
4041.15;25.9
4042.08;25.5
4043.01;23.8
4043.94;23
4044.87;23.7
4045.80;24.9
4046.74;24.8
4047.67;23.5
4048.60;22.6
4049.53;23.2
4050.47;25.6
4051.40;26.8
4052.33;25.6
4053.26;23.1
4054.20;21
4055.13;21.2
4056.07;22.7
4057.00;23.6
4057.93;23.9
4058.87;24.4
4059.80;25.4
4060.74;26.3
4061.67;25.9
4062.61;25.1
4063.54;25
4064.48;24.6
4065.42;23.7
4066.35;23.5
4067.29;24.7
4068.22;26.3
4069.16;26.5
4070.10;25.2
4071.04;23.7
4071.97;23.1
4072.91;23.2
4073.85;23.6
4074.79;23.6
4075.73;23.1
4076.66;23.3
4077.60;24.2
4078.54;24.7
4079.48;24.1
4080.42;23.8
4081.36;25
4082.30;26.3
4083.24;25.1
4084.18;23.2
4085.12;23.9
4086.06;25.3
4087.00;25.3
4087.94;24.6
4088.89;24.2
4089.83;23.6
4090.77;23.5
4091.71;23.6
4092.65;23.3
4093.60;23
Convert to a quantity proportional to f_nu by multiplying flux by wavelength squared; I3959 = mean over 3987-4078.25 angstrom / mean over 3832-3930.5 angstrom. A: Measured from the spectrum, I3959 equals 1.11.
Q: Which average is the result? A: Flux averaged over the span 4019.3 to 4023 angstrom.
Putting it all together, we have 26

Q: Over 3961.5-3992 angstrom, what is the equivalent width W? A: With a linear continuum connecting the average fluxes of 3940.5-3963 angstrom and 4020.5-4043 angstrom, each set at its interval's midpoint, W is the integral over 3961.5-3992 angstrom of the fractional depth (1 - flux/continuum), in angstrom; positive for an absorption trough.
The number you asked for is 3.3 angstrom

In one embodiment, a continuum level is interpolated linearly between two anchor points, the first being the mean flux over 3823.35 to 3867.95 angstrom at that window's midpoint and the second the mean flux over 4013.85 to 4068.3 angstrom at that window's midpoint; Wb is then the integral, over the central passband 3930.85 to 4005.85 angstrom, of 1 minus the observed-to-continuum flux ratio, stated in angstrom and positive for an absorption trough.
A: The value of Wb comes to 1.8 angstrom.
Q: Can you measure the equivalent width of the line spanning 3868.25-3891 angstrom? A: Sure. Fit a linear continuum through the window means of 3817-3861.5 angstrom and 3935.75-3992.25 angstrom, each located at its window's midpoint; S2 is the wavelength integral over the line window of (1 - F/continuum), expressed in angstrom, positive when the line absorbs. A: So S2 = -2.3 angstrom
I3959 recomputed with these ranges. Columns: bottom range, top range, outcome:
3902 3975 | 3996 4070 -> 1.11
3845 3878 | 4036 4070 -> 1.03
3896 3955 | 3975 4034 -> 1.07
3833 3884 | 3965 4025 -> 1.08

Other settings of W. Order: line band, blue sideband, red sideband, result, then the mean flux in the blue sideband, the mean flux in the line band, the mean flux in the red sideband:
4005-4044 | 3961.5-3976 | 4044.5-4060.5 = -4.7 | 20.8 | 25.6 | 23.9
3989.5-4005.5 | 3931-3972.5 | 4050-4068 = -1.3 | 23.6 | 25.9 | 24.4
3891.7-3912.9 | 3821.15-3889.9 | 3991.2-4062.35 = 0.5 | 24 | 23.8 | 25.3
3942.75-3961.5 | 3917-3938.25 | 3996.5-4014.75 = -0.7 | 23.6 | 25.2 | 26.2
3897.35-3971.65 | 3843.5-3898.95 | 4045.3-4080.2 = 1.4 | 25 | 24.3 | 24.2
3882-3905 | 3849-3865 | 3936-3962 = 1.3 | 25.5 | 23.8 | 24.9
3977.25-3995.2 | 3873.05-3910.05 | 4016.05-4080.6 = 0.1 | 24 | 24.3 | 24.8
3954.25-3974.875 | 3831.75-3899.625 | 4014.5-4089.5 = 2.0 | 24.1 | 22.1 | 24.8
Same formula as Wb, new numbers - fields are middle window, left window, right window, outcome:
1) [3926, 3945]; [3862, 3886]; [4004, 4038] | 1.9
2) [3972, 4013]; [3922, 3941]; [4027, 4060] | -0.9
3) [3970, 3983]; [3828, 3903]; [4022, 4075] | 1.4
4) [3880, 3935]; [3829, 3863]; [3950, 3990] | -2.9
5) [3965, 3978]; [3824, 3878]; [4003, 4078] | 2.0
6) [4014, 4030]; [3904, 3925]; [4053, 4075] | -1.1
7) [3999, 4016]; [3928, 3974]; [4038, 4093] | -1.7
